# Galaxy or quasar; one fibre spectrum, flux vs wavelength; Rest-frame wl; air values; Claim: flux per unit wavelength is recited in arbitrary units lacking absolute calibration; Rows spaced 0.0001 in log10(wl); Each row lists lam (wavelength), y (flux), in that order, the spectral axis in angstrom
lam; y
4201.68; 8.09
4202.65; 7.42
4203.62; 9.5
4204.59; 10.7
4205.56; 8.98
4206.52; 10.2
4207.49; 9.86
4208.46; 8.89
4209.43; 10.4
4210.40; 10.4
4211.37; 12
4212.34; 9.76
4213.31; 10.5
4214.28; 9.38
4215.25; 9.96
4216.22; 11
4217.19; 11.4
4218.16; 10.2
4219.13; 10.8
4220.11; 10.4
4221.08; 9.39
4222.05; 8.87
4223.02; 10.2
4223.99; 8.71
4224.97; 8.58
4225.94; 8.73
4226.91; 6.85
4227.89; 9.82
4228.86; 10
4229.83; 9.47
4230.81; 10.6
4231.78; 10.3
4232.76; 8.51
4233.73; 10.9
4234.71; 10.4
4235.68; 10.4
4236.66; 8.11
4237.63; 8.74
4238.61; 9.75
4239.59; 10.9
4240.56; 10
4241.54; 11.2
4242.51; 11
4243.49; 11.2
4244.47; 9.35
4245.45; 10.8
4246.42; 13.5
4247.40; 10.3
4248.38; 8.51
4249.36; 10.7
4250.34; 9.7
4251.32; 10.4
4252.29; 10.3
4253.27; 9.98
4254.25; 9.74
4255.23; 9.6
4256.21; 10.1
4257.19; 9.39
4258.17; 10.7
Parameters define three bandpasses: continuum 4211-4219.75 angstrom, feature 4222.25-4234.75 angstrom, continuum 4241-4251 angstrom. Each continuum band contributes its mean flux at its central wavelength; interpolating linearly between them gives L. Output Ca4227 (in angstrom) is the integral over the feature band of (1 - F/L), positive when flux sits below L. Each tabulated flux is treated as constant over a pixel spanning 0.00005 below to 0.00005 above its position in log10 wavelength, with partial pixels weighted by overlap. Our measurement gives 1.4 angstrom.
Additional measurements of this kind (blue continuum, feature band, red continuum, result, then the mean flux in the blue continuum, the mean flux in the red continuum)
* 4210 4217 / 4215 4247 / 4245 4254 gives 1.4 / 10.5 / 10.5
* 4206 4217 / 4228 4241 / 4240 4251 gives 0.8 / 10.2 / 10.6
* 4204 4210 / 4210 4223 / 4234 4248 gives -0.4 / 9.84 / 10.4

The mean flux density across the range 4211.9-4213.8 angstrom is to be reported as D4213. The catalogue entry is 10.1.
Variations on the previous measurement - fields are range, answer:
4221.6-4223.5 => 9.56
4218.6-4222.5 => 9.87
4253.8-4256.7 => 9.81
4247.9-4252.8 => 9.93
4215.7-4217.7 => 11.2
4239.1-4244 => 10.9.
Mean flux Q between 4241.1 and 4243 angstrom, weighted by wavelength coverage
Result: 11.1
